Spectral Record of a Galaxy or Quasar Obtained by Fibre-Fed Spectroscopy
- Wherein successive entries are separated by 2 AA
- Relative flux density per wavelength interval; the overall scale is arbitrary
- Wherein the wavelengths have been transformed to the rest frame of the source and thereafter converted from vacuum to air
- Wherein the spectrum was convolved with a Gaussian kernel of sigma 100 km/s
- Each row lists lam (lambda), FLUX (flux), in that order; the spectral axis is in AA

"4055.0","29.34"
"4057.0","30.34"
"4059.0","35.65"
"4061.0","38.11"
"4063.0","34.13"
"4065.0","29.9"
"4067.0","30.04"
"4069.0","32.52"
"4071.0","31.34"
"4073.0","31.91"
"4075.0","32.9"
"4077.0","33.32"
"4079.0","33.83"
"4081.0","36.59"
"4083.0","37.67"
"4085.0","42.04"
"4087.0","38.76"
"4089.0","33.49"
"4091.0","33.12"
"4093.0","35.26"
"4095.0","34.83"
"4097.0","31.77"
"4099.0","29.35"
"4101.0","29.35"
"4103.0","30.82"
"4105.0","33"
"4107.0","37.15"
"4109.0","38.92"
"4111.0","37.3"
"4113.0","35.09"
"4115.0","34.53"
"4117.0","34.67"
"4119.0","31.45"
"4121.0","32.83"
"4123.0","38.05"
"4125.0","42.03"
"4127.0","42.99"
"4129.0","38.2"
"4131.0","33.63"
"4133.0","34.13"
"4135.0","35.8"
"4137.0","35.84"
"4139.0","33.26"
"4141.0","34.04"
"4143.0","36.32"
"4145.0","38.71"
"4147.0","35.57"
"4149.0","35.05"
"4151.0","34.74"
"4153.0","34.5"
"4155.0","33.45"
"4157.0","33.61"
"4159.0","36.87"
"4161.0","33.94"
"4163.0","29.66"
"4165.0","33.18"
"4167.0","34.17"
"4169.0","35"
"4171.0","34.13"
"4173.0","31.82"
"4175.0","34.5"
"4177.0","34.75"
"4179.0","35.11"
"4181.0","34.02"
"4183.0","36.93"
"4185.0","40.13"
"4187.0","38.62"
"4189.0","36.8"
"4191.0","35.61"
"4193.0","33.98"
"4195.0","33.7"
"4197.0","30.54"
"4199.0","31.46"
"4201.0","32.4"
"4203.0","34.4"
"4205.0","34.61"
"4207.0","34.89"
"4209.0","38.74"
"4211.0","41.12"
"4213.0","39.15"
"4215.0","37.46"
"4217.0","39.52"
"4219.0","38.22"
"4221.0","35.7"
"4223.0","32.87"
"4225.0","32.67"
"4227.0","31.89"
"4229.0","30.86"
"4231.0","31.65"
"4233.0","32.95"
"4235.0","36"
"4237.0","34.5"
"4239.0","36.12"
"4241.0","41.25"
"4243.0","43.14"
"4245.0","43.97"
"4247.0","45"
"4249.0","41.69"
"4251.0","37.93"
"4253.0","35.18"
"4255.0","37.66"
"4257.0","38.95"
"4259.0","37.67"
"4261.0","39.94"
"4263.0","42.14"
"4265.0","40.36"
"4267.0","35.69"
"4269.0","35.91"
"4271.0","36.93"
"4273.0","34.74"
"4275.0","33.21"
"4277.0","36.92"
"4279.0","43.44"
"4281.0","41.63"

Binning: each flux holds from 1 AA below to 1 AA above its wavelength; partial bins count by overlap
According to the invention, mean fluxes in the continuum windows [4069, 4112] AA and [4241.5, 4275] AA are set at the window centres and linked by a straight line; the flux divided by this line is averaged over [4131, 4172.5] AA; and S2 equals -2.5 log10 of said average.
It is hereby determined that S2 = 0.05 mag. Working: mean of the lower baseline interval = 34.4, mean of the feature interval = 34.5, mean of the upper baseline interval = 39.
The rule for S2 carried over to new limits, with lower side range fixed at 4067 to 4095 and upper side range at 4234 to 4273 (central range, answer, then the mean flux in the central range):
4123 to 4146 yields -0.027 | 36.9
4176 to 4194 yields 0.028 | 36.2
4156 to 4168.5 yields 0.093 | 33.6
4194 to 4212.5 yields 0.086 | 34.8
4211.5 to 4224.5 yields 0.024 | 37.1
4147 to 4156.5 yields 0.057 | 34.5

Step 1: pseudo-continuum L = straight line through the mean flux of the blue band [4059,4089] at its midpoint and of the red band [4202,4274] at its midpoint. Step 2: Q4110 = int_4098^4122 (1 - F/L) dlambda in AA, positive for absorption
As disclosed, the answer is 0.96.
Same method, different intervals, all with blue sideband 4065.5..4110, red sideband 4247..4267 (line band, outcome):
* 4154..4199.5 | 2.8 AA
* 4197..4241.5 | 3.3 AA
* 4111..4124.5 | 0.0 AA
